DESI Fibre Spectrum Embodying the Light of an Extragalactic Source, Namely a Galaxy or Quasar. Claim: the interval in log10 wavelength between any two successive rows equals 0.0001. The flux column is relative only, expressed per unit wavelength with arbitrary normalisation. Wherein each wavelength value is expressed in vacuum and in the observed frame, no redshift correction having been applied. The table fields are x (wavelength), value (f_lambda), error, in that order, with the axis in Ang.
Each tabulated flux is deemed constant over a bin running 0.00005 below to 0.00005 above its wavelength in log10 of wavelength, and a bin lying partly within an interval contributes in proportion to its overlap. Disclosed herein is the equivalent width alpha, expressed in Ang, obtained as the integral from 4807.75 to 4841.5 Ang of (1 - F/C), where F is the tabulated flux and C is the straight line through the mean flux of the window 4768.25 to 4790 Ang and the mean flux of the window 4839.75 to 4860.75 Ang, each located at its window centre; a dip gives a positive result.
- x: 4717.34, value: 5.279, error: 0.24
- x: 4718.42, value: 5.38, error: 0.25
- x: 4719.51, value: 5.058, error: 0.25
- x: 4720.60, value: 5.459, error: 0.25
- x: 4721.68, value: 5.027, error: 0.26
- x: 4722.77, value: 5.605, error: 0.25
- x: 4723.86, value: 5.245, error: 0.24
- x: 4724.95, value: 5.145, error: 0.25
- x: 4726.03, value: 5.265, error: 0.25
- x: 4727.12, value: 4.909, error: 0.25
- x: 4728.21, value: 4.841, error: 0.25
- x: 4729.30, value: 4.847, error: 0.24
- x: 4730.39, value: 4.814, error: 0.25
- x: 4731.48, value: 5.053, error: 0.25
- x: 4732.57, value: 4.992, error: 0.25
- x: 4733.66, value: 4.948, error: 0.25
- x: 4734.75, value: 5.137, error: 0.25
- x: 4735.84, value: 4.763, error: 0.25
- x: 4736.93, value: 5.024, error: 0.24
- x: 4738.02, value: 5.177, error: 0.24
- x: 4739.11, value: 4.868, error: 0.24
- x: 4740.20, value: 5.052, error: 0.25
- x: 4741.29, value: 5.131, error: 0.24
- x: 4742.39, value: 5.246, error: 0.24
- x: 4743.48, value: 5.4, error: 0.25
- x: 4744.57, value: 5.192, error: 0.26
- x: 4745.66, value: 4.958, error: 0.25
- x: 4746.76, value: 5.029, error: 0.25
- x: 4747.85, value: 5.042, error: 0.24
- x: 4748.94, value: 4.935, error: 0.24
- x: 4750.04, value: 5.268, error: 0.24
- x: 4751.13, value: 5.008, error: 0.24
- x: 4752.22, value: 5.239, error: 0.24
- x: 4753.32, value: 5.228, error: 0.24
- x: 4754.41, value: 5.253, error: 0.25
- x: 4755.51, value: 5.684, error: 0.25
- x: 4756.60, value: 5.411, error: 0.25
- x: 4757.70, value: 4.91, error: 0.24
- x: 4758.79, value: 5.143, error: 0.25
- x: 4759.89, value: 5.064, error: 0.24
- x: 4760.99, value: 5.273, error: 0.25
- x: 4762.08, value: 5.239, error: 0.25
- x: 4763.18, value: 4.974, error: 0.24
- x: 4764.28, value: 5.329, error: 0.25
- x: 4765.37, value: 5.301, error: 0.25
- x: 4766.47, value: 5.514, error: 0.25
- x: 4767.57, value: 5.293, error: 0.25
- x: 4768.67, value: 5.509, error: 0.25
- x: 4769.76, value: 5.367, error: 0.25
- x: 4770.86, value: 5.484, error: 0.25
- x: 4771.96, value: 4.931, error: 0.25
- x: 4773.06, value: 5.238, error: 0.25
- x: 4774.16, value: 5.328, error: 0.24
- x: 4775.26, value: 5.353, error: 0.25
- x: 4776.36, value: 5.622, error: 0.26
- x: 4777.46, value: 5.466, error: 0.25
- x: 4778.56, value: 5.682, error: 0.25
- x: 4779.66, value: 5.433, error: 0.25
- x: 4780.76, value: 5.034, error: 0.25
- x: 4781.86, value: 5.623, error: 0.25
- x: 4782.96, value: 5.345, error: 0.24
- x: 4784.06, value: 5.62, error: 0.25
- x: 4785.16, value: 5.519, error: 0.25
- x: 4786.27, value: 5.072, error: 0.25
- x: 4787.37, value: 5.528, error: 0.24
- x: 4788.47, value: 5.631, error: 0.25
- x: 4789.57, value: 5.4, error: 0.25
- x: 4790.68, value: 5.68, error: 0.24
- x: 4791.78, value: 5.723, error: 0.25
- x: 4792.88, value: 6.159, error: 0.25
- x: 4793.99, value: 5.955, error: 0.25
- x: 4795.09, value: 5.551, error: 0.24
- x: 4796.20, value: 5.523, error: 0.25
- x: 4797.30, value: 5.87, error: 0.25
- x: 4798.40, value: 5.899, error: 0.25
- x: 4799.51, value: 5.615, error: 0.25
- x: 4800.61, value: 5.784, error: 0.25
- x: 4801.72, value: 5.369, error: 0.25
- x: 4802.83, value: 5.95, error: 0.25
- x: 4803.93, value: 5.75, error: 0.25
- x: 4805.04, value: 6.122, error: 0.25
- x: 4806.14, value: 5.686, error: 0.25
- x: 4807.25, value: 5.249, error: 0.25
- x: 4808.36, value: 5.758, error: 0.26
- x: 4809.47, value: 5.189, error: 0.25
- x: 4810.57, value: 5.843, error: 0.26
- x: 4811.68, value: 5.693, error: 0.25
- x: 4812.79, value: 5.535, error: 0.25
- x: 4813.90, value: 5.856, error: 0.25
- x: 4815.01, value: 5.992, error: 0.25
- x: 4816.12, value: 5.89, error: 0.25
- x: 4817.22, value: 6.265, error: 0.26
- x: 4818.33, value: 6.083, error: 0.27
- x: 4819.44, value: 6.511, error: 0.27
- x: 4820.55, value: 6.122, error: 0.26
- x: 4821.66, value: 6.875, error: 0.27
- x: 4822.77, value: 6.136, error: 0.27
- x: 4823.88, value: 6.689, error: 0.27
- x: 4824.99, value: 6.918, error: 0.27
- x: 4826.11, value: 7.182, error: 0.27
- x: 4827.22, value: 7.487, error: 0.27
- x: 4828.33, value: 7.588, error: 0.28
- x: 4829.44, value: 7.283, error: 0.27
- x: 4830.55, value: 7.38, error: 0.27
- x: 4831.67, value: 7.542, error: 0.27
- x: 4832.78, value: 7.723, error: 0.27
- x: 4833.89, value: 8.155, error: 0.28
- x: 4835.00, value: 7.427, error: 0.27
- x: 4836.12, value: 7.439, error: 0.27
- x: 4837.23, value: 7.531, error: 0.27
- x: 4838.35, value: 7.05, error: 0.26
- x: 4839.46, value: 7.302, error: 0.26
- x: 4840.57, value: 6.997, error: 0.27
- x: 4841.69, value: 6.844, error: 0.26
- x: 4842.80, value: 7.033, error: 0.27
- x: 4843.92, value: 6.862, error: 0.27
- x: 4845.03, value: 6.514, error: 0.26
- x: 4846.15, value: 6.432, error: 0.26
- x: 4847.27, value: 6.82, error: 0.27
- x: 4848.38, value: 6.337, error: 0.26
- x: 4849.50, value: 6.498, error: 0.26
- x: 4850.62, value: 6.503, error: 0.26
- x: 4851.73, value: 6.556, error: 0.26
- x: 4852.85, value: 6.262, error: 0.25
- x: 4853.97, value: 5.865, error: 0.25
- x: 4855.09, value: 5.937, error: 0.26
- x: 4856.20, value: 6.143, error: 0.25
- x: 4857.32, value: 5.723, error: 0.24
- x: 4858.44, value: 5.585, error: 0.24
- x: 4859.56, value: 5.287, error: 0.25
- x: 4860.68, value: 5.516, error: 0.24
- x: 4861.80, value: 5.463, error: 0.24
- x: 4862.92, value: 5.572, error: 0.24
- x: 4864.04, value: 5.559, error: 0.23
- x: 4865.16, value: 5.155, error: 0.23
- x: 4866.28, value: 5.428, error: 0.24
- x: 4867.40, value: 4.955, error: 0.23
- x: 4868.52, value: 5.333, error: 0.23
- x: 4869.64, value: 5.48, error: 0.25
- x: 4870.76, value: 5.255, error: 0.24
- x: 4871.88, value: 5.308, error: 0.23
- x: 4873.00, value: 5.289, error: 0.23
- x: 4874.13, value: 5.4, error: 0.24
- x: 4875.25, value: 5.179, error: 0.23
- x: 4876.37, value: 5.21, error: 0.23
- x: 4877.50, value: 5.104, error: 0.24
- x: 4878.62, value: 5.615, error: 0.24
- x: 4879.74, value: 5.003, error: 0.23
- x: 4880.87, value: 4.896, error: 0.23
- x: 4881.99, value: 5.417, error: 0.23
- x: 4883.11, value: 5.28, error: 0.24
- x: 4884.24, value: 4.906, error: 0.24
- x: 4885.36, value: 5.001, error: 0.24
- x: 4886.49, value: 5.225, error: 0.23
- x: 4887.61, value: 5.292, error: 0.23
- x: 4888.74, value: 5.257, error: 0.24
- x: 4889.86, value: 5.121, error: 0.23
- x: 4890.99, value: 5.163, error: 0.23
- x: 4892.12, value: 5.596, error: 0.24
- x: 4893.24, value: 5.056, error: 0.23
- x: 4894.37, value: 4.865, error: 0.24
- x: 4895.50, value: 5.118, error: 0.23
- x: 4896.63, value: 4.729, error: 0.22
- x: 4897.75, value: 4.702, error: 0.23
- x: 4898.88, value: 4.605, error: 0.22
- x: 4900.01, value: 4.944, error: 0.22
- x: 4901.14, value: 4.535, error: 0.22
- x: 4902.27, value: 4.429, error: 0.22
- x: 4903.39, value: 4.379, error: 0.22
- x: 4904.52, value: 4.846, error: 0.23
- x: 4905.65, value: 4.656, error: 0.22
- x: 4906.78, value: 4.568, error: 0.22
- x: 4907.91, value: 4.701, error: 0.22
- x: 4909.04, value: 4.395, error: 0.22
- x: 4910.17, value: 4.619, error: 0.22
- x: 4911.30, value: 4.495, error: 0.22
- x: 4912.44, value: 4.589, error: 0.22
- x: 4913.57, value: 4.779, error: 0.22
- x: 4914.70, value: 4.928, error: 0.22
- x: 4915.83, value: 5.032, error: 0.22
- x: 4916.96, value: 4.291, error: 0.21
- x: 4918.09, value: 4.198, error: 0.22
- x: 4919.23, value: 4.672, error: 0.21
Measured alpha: -4.0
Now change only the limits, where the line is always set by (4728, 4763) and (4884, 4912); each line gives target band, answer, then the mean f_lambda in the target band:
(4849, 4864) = -3.01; 5.9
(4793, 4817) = -3.52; 5.73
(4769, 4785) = -1.12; 5.4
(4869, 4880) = -0.92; 5.29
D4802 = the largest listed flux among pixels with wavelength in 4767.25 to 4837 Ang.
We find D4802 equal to 8.155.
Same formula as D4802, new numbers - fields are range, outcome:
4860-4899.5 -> 5.615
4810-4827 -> 7.182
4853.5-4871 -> 6.143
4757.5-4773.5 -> 5.514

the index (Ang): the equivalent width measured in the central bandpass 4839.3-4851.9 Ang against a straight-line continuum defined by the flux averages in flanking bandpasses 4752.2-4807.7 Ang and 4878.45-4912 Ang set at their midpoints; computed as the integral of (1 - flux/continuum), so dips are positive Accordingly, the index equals -3.8 Ang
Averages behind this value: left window 5.47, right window 4.9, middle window 6.71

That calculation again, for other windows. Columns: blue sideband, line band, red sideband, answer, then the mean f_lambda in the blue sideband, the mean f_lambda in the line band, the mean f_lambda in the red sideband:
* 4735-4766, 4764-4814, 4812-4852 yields 3.17 Ang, 5.15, 5.55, 6.81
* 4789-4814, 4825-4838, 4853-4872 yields -4.34 Ang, 5.7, 7.48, 5.53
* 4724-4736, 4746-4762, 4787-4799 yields 0.28 Ang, 4.99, 5.18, 5.72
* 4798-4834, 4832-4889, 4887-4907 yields -4.22 Ang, 6.32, 5.97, 4.89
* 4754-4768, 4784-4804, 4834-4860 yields 0.38 Ang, 5.26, 5.66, 6.59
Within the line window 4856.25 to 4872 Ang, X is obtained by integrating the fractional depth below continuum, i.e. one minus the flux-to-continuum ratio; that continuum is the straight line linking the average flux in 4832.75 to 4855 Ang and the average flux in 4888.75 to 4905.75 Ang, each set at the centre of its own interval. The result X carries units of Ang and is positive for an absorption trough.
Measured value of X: 1.8 Ang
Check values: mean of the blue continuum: 6.87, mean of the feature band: 5.43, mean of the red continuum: 4.87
